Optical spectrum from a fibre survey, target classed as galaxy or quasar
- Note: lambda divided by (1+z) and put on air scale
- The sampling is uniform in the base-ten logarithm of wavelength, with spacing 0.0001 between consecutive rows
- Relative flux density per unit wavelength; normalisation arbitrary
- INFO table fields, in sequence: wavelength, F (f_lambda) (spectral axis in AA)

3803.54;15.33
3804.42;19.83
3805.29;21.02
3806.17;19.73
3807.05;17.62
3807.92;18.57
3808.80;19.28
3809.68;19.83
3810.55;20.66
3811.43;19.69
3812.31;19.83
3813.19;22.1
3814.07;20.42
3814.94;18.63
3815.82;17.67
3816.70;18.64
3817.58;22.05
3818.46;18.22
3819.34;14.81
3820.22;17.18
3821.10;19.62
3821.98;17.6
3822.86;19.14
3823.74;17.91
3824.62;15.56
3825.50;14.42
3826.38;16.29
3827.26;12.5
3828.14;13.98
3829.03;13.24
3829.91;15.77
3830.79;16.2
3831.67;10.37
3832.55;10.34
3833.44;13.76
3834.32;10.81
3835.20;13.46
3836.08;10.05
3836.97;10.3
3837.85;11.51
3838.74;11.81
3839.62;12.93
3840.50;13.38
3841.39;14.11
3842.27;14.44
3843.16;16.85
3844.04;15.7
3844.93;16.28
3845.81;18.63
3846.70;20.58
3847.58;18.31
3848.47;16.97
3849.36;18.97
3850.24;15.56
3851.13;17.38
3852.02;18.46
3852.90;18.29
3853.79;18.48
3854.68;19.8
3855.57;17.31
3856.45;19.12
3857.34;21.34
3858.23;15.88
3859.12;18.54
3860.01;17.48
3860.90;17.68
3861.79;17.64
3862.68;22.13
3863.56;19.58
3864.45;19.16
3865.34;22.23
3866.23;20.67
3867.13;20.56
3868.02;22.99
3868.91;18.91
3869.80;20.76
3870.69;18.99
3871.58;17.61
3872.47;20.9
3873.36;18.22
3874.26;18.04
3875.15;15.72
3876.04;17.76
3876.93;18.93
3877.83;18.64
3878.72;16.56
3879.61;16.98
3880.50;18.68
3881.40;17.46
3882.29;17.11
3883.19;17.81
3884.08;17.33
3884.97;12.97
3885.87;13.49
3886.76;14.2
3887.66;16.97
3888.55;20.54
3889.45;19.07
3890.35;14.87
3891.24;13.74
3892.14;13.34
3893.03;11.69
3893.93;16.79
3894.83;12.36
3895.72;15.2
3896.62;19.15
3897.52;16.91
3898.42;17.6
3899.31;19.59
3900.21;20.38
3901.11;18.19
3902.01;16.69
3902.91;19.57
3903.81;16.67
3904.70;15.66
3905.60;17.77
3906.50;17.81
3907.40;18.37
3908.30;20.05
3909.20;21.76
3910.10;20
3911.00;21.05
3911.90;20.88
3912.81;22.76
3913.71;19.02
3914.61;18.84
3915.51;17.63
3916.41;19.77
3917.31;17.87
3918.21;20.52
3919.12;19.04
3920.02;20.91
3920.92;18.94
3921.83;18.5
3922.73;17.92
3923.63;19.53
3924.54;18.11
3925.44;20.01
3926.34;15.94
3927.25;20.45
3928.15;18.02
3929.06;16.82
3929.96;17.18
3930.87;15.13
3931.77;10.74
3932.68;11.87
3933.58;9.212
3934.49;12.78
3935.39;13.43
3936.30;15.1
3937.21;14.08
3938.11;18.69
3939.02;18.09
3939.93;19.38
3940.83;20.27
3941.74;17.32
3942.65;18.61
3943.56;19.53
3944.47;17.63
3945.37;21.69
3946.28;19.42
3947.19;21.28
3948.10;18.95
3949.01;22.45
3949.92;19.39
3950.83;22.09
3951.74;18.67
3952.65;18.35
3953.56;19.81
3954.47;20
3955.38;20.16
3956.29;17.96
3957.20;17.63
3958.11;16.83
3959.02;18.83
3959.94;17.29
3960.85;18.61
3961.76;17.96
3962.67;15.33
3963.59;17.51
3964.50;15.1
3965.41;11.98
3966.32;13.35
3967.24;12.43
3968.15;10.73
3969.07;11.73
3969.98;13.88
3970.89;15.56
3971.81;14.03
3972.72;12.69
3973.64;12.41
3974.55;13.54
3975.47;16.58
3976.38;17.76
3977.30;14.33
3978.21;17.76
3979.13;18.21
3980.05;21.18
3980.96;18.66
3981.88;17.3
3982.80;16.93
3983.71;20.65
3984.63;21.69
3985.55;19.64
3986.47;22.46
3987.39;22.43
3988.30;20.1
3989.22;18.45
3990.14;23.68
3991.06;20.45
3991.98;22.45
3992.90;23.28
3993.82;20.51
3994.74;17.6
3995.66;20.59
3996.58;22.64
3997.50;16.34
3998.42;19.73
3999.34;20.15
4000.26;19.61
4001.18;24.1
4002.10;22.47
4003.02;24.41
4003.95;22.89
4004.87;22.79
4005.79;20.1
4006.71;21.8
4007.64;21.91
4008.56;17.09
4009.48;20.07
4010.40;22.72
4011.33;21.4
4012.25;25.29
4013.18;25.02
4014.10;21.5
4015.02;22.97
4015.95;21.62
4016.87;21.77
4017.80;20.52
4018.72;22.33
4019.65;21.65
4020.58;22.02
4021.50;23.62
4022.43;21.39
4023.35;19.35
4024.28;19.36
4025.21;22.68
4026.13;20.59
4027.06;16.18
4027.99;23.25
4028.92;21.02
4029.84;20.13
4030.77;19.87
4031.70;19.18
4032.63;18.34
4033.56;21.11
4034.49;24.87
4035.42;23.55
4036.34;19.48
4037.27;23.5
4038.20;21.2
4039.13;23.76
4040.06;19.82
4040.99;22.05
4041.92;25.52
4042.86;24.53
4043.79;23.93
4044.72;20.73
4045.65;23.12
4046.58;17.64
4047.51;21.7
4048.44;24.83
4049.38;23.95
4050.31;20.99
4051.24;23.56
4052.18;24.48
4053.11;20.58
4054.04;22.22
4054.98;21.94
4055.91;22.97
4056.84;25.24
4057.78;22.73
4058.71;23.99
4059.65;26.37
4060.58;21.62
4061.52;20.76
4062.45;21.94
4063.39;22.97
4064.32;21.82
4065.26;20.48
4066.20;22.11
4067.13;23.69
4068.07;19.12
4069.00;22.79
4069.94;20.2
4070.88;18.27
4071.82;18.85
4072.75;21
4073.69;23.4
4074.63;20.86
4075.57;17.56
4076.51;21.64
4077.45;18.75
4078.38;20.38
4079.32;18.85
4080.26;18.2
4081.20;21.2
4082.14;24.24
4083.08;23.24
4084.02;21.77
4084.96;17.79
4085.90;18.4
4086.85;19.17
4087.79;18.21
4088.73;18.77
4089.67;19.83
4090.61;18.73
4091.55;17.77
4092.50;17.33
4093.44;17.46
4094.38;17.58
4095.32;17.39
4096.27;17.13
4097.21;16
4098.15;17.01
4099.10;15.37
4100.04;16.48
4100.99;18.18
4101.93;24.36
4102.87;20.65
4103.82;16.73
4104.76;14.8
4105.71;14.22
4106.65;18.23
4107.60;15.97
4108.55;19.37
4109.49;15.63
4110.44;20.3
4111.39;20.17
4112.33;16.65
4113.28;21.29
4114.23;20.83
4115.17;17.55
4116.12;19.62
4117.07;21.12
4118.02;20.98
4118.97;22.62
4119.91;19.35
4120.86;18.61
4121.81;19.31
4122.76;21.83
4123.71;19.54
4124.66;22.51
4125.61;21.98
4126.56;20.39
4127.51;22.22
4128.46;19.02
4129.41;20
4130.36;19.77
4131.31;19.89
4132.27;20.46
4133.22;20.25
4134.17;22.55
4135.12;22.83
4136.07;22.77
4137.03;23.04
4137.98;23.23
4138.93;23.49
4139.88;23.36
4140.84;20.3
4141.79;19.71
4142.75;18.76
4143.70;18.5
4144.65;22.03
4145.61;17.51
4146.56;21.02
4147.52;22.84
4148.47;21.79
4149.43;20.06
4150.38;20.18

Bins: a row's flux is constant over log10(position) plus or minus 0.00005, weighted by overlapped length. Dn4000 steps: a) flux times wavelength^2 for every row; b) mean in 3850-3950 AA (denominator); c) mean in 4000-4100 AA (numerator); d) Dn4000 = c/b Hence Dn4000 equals 1.3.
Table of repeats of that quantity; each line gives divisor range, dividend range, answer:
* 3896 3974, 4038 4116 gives 1.24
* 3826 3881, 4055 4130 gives 1.33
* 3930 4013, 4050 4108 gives 1.15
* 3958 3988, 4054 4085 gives 1.36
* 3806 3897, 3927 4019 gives 1.16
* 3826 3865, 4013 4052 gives 1.50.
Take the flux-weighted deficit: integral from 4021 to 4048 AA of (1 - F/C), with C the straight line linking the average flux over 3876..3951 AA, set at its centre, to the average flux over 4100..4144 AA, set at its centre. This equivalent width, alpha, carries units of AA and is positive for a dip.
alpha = -3.39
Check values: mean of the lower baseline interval 17.7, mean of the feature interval 21.4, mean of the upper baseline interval 20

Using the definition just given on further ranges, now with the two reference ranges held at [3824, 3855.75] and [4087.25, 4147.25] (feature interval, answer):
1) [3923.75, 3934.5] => 0.5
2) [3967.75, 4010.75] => -3.9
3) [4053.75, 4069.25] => -3.2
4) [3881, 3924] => -4.6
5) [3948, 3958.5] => -1.6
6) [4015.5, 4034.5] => -3.0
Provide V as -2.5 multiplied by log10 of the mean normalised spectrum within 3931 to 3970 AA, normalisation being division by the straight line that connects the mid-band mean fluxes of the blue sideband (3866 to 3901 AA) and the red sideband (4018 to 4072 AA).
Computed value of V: 0.14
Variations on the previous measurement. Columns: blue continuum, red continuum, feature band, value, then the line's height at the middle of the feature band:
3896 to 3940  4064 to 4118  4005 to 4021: -0.17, 18.6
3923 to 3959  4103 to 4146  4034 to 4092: -0.12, 19.3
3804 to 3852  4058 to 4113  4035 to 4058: -0.18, 19.1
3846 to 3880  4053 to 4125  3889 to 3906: 0.14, 18.9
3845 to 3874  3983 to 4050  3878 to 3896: 0.22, 19.4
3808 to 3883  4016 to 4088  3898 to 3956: 0.03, 18.9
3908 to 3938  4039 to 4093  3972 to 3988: 0.08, 19.1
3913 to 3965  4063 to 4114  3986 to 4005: -0.15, 18.4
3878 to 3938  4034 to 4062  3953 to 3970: 0.19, 19.3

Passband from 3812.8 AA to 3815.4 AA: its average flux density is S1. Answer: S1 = 20.4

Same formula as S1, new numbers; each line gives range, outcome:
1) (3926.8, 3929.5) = 18.4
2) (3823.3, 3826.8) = 16.1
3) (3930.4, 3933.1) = 12.6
